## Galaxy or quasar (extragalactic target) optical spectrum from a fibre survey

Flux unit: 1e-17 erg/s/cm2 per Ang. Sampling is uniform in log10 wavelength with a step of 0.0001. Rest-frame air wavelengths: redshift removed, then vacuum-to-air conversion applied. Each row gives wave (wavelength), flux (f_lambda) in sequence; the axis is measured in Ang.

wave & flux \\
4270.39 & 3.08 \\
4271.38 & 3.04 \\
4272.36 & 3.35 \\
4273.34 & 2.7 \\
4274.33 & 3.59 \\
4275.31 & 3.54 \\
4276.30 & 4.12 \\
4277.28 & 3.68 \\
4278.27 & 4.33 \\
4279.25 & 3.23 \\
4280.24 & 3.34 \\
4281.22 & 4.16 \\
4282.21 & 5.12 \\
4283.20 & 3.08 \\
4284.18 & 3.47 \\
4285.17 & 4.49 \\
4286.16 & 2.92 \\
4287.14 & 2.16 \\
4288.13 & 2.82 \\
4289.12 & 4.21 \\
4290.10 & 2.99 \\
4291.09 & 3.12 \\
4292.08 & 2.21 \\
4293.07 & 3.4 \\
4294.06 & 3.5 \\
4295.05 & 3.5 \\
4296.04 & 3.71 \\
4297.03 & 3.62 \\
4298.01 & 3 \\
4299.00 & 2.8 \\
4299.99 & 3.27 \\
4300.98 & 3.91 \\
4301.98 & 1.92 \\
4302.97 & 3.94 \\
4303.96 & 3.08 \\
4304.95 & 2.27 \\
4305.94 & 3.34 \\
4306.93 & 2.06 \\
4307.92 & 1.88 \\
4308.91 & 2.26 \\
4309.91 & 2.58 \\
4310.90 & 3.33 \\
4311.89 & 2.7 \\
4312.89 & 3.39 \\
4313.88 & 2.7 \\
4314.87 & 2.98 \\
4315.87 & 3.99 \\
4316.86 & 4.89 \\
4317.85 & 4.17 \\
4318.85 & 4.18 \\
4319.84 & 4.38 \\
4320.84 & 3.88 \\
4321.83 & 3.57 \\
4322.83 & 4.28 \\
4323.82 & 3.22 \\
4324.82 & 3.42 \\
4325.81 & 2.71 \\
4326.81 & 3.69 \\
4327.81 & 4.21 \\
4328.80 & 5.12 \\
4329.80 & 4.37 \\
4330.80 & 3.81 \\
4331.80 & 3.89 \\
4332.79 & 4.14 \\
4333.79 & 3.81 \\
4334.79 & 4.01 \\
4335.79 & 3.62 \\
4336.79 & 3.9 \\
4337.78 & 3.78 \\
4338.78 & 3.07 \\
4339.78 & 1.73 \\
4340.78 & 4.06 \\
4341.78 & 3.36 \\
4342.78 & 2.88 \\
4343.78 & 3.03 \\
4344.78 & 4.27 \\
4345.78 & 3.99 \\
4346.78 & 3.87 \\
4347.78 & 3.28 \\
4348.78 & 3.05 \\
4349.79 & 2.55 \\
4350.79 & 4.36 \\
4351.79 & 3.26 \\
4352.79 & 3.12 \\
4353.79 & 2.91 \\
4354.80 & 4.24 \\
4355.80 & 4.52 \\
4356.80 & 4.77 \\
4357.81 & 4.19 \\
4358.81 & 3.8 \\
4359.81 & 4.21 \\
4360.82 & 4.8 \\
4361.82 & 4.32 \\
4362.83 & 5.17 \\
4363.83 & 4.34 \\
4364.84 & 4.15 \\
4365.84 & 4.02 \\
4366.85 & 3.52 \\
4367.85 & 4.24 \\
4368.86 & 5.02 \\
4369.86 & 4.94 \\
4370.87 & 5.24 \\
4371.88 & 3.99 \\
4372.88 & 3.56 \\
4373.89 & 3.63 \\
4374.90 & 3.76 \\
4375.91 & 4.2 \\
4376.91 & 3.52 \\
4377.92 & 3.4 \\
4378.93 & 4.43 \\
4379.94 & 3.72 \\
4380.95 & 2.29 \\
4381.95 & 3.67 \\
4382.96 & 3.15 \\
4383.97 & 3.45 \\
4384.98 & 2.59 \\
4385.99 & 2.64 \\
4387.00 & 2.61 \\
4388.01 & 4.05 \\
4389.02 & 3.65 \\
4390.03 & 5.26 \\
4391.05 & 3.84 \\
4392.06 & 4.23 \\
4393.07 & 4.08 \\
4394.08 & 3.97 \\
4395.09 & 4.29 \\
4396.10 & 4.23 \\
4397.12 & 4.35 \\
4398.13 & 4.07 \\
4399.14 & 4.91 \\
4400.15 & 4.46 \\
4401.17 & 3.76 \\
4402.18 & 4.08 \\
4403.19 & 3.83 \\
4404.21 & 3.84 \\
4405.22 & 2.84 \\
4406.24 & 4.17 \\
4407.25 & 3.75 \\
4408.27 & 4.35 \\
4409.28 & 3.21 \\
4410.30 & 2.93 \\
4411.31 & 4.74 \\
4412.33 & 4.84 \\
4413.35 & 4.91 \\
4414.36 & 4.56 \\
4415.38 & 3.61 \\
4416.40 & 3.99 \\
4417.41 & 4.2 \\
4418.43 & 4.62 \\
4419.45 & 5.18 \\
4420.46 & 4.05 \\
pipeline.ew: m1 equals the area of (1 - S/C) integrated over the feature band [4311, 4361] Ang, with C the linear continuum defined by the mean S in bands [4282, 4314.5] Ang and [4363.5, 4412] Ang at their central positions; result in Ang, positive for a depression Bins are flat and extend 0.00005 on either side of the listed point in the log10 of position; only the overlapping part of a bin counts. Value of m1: -4.1 Ang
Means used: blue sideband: 3.1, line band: 3.71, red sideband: 3.9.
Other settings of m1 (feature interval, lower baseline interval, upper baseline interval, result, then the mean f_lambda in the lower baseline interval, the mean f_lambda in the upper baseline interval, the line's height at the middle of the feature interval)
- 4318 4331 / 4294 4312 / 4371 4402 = -2.96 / 2.98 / 3.81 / 3.19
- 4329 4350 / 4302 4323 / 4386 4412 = -0.57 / 3.28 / 3.96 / 3.49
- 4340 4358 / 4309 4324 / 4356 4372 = 2.41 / 3.59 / 4.43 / 4.16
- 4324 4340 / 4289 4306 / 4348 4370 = -0.29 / 3.19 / 4.04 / 3.67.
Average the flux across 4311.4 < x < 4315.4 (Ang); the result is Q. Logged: 2.94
